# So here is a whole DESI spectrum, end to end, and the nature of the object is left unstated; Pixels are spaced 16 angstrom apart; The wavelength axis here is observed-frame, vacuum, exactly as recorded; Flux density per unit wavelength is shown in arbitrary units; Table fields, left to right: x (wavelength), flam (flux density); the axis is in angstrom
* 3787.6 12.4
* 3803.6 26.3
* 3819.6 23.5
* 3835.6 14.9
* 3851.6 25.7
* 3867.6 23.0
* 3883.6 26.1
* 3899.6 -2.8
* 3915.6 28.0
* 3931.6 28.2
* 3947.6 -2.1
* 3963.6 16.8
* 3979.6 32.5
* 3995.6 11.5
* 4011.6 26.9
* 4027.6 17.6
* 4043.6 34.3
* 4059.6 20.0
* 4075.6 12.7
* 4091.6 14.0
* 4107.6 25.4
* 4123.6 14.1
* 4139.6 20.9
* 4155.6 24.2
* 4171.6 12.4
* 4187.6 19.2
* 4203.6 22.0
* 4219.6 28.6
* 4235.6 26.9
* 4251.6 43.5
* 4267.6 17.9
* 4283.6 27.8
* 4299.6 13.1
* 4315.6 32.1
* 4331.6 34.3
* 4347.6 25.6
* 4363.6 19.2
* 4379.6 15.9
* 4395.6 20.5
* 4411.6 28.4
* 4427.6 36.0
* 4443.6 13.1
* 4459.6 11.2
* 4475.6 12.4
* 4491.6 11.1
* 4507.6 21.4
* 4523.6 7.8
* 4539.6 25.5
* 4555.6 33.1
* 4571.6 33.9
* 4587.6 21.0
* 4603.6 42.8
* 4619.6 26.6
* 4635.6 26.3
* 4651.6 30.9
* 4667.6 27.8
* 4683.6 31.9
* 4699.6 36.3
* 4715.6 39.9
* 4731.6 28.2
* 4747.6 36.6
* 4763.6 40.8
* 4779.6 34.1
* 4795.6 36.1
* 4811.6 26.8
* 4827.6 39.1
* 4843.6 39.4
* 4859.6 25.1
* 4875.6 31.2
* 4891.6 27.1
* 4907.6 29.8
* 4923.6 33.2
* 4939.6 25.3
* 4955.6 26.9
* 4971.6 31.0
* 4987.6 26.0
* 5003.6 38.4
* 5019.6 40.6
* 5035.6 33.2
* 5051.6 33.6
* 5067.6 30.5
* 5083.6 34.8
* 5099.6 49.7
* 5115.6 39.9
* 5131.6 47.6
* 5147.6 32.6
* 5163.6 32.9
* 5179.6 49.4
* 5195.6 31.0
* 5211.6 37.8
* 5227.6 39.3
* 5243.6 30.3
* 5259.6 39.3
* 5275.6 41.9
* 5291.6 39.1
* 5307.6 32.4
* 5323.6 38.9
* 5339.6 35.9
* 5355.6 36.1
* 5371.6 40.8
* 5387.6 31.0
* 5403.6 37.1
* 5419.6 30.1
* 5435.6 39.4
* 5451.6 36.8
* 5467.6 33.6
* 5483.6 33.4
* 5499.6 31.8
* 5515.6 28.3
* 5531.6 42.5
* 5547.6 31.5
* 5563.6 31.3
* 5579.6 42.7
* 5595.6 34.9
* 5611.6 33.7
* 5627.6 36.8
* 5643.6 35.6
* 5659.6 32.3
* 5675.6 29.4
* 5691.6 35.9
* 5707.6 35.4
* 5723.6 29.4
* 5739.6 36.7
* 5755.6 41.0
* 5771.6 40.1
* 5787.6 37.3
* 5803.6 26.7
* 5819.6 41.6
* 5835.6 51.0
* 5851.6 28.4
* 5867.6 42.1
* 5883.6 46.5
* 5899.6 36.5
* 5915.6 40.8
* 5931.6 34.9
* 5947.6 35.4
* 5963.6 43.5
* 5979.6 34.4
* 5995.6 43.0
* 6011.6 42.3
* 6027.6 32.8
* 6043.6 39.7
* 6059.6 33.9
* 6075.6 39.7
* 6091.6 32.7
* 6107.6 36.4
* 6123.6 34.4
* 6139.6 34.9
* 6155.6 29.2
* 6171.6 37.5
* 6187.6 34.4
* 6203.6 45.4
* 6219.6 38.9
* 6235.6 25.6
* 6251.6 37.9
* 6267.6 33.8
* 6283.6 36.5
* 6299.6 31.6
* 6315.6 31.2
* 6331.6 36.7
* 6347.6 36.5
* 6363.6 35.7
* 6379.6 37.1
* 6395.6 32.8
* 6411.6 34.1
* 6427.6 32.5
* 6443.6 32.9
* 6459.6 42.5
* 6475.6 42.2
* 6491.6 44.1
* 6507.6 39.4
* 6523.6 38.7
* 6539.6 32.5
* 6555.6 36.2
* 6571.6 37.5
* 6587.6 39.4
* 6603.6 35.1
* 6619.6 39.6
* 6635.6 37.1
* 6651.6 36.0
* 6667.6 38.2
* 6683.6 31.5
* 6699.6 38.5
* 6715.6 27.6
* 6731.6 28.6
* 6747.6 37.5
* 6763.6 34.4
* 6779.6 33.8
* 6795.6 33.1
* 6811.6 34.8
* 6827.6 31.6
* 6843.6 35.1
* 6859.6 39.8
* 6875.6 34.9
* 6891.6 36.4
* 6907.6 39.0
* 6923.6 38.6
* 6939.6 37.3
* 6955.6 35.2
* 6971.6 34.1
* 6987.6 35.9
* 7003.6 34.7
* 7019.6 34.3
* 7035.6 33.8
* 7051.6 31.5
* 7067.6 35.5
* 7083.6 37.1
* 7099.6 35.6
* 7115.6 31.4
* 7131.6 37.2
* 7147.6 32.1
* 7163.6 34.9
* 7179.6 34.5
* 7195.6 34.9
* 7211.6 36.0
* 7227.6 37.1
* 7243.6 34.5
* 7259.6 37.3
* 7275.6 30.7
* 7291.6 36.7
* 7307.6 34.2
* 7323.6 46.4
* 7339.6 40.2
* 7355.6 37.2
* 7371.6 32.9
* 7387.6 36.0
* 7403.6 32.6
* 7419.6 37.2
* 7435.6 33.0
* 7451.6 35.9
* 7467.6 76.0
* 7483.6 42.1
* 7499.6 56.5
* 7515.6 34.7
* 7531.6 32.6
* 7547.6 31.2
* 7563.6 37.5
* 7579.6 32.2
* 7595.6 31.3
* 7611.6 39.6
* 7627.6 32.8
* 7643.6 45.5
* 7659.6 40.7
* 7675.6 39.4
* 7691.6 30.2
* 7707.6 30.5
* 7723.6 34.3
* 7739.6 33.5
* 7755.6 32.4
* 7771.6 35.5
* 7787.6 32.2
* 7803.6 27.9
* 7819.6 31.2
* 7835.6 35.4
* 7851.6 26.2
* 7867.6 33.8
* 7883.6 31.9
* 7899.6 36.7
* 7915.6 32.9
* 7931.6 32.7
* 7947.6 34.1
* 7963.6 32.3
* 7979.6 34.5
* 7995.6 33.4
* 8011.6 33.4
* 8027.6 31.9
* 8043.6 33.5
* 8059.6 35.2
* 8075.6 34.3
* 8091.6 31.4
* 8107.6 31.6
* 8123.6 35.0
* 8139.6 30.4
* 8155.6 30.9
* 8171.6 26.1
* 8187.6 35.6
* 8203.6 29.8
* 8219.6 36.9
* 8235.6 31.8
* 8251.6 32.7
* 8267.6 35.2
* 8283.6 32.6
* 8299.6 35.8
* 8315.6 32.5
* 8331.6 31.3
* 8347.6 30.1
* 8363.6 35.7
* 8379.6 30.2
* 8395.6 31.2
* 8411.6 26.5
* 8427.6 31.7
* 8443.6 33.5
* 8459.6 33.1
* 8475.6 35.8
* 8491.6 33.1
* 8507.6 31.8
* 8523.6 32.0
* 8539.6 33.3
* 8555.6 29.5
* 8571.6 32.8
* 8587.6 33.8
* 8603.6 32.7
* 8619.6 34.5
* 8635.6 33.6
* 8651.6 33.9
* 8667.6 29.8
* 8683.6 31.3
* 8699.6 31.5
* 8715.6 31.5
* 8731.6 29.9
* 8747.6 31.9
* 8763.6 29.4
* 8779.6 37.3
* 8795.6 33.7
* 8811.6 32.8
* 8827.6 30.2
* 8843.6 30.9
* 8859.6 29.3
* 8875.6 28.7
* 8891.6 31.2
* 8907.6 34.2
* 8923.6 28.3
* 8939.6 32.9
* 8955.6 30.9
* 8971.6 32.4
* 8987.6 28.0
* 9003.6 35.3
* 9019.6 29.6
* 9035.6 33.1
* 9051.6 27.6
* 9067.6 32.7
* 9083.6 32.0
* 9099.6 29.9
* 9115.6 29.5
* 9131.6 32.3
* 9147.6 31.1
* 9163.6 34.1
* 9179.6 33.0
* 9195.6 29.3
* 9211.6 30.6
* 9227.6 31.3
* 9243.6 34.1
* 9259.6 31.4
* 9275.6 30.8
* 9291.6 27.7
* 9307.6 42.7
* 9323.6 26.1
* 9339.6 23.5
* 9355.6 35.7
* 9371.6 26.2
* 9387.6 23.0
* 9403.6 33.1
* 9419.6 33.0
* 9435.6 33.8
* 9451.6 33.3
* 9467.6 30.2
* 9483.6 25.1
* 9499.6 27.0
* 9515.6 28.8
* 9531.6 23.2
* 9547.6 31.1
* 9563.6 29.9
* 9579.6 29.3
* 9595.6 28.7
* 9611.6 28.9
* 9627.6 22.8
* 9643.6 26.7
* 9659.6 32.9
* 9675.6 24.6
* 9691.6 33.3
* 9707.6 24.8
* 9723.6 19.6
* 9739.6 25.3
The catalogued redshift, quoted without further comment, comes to 0.139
